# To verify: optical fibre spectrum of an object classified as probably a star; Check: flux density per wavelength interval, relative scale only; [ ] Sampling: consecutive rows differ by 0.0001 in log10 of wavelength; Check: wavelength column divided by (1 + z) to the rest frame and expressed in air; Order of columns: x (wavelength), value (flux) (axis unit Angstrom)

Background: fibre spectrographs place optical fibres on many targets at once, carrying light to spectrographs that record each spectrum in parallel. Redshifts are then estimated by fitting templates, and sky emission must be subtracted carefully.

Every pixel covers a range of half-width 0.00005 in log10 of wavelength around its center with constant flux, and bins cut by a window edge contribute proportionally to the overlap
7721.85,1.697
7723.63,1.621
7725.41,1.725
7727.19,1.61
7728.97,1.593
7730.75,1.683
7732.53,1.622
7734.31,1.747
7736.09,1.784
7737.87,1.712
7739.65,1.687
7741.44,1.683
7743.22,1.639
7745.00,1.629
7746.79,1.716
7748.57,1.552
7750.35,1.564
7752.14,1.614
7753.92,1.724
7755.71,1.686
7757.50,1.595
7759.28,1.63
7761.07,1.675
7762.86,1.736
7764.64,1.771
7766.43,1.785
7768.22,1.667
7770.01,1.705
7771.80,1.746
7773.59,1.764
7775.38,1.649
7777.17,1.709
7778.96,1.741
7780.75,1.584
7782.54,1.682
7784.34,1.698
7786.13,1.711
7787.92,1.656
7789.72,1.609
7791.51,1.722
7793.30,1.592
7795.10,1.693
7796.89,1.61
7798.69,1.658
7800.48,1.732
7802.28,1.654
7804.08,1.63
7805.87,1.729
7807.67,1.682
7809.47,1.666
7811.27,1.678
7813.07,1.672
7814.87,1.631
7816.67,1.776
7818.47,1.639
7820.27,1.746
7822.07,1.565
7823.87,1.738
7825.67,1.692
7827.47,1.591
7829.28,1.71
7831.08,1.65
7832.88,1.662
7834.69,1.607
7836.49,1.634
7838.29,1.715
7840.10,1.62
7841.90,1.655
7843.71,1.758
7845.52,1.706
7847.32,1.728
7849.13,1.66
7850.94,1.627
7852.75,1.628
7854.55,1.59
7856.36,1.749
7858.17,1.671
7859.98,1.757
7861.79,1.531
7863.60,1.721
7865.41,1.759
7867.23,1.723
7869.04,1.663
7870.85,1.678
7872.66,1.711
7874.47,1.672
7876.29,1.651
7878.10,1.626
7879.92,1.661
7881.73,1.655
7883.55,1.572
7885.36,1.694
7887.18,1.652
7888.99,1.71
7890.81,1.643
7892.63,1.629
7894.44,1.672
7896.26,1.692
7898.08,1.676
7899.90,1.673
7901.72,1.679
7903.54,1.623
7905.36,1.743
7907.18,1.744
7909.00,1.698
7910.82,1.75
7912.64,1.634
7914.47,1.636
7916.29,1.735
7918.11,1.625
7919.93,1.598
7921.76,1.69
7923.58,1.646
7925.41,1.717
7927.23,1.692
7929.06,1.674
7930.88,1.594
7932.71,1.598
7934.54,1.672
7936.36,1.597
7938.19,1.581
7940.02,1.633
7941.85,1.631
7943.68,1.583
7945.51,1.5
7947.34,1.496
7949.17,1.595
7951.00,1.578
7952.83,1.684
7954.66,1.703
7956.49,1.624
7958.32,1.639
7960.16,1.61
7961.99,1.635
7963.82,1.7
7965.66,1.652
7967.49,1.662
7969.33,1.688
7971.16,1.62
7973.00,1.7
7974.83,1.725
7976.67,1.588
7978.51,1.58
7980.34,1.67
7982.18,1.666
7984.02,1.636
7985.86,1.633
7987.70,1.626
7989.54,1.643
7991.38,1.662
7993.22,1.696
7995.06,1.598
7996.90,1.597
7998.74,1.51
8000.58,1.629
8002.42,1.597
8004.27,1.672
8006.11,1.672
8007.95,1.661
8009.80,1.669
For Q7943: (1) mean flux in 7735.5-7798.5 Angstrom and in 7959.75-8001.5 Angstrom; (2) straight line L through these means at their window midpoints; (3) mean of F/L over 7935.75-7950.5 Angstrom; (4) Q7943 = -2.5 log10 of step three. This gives 0.05 mag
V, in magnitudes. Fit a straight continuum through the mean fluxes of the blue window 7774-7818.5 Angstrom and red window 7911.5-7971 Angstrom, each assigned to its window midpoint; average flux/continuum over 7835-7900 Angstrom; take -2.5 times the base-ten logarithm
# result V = -0.01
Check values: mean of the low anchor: 1.67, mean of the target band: 1.67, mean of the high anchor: 1.63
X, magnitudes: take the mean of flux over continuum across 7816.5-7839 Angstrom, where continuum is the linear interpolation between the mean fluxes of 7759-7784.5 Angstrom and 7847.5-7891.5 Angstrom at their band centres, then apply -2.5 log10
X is 0.01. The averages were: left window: 1.7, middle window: 1.67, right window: 1.67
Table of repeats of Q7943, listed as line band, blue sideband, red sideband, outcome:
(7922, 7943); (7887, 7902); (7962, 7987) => 0.015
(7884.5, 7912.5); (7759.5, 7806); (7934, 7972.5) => -0.026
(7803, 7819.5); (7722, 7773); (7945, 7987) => -0.009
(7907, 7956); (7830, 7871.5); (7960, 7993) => 0.014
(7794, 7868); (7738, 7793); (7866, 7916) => 0.001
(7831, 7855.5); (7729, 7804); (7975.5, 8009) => 0.000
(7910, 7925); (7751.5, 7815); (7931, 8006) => -0.015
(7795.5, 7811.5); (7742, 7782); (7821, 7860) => 0.000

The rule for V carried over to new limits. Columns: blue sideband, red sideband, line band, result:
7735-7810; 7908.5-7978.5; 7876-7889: 0.00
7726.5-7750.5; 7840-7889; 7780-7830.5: 0.00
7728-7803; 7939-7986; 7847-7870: -0.01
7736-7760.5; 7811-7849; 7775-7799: 0.00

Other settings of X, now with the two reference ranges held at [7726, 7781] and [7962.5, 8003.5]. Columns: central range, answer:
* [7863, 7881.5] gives -0.02 mag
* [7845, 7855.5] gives 0.00 mag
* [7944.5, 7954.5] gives 0.04 mag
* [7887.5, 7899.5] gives -0.01 mag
